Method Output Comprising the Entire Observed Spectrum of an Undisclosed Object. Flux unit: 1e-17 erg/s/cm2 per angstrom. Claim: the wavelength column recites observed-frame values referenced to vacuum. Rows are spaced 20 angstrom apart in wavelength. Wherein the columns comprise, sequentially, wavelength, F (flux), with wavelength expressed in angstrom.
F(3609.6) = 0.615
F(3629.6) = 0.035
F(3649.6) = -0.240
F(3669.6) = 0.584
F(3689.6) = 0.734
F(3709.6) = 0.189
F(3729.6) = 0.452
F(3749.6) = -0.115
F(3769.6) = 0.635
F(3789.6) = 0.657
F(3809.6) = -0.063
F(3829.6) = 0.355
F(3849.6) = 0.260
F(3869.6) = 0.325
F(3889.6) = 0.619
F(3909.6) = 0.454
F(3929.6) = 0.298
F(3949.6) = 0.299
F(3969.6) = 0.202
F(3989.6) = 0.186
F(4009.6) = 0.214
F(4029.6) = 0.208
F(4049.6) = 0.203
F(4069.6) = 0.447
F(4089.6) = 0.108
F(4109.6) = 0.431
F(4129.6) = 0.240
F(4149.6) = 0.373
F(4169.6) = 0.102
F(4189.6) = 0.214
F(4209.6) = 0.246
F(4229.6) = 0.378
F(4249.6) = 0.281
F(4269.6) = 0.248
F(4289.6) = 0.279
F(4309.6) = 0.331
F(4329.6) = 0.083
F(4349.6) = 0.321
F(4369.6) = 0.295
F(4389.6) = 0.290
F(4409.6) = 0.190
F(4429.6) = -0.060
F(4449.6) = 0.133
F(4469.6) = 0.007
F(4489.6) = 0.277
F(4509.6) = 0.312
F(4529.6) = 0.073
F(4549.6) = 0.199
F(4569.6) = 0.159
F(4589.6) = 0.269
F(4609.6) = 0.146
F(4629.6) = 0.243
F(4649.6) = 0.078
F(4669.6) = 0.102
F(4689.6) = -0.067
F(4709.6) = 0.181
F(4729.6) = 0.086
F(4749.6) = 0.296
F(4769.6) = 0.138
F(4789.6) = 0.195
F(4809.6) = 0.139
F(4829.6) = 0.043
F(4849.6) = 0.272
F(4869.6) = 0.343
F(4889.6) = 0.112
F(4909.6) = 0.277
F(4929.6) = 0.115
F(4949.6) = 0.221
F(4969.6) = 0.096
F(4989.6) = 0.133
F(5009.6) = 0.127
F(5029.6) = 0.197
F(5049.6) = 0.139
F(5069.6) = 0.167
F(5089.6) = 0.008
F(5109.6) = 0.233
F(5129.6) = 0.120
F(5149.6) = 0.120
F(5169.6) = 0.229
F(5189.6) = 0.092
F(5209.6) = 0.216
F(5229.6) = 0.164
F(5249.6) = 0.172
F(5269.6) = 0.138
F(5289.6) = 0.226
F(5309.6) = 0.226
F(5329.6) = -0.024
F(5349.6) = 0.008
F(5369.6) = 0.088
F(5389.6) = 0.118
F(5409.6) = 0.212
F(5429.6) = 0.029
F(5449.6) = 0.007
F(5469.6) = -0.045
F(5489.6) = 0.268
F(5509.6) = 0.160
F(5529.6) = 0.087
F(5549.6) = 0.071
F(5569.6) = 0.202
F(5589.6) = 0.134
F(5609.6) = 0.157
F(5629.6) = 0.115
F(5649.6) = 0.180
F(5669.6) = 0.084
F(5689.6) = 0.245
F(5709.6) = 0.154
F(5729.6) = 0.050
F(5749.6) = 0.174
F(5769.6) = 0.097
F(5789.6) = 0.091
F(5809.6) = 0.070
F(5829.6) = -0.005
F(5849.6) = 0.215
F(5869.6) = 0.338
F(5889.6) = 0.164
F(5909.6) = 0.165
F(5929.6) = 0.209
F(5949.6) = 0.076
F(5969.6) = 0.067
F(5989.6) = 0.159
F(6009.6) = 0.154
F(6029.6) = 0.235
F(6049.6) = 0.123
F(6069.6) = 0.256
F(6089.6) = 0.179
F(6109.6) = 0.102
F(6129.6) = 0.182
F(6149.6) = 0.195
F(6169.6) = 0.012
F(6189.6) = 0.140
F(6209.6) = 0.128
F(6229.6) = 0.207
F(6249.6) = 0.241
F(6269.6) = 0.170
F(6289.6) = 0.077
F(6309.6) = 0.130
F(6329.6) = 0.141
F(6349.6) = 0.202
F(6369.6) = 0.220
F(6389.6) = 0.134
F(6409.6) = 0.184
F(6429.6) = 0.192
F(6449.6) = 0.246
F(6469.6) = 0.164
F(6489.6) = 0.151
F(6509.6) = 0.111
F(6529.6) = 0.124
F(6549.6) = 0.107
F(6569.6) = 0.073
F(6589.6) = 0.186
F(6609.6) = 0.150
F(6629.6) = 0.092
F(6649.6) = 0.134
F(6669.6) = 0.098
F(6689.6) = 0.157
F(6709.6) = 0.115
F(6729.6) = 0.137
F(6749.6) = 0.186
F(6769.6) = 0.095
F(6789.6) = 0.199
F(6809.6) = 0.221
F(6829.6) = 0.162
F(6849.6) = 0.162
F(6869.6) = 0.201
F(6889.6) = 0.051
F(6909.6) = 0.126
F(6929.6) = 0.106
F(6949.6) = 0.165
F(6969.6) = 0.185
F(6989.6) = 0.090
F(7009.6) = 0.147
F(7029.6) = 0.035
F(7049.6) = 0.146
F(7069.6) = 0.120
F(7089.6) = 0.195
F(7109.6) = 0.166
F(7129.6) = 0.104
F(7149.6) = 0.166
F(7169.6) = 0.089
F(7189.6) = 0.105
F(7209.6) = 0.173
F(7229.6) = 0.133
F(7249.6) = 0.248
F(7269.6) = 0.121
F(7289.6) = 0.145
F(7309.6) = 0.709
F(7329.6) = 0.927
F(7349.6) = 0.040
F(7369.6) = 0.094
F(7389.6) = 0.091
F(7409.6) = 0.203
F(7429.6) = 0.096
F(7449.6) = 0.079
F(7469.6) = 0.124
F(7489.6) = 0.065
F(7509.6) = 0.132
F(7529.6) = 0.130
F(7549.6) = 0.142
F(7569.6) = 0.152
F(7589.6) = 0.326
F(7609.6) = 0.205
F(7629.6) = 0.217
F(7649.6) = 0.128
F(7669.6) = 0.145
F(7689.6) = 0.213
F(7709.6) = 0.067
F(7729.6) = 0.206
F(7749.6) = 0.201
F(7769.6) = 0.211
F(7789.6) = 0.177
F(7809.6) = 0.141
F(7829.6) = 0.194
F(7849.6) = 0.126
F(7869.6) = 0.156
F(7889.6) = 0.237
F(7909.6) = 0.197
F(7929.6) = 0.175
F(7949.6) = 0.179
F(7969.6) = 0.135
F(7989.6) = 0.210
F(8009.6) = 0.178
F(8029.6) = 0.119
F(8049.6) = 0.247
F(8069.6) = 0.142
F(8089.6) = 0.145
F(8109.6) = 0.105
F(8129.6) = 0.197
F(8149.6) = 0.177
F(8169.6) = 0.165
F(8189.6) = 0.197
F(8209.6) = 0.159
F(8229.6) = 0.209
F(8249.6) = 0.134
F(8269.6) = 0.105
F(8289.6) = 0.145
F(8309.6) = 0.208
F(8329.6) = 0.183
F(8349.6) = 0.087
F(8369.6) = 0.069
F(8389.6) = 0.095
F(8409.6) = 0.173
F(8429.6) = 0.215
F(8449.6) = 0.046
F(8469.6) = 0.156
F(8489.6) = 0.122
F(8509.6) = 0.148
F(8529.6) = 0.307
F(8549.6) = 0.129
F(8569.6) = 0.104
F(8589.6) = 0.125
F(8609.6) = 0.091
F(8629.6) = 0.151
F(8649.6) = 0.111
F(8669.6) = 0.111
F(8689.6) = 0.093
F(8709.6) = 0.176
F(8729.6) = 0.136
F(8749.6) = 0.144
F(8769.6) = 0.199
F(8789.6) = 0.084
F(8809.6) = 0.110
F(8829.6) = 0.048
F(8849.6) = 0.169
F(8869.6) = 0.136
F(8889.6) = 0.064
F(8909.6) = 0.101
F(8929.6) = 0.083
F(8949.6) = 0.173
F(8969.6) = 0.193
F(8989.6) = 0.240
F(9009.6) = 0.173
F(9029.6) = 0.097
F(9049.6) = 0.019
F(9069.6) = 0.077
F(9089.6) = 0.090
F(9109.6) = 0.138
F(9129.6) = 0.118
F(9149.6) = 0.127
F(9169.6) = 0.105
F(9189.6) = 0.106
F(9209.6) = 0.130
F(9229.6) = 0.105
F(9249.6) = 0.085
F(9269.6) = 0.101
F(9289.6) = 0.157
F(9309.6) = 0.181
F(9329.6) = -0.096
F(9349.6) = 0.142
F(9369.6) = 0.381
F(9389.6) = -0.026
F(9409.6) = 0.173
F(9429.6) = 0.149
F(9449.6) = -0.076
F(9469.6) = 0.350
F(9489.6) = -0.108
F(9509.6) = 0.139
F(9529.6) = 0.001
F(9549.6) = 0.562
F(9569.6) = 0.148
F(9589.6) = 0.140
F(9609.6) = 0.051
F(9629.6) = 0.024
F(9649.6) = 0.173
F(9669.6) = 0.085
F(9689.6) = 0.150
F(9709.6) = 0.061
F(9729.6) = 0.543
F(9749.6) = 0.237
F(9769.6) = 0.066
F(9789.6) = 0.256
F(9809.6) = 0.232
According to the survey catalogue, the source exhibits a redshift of 0.963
